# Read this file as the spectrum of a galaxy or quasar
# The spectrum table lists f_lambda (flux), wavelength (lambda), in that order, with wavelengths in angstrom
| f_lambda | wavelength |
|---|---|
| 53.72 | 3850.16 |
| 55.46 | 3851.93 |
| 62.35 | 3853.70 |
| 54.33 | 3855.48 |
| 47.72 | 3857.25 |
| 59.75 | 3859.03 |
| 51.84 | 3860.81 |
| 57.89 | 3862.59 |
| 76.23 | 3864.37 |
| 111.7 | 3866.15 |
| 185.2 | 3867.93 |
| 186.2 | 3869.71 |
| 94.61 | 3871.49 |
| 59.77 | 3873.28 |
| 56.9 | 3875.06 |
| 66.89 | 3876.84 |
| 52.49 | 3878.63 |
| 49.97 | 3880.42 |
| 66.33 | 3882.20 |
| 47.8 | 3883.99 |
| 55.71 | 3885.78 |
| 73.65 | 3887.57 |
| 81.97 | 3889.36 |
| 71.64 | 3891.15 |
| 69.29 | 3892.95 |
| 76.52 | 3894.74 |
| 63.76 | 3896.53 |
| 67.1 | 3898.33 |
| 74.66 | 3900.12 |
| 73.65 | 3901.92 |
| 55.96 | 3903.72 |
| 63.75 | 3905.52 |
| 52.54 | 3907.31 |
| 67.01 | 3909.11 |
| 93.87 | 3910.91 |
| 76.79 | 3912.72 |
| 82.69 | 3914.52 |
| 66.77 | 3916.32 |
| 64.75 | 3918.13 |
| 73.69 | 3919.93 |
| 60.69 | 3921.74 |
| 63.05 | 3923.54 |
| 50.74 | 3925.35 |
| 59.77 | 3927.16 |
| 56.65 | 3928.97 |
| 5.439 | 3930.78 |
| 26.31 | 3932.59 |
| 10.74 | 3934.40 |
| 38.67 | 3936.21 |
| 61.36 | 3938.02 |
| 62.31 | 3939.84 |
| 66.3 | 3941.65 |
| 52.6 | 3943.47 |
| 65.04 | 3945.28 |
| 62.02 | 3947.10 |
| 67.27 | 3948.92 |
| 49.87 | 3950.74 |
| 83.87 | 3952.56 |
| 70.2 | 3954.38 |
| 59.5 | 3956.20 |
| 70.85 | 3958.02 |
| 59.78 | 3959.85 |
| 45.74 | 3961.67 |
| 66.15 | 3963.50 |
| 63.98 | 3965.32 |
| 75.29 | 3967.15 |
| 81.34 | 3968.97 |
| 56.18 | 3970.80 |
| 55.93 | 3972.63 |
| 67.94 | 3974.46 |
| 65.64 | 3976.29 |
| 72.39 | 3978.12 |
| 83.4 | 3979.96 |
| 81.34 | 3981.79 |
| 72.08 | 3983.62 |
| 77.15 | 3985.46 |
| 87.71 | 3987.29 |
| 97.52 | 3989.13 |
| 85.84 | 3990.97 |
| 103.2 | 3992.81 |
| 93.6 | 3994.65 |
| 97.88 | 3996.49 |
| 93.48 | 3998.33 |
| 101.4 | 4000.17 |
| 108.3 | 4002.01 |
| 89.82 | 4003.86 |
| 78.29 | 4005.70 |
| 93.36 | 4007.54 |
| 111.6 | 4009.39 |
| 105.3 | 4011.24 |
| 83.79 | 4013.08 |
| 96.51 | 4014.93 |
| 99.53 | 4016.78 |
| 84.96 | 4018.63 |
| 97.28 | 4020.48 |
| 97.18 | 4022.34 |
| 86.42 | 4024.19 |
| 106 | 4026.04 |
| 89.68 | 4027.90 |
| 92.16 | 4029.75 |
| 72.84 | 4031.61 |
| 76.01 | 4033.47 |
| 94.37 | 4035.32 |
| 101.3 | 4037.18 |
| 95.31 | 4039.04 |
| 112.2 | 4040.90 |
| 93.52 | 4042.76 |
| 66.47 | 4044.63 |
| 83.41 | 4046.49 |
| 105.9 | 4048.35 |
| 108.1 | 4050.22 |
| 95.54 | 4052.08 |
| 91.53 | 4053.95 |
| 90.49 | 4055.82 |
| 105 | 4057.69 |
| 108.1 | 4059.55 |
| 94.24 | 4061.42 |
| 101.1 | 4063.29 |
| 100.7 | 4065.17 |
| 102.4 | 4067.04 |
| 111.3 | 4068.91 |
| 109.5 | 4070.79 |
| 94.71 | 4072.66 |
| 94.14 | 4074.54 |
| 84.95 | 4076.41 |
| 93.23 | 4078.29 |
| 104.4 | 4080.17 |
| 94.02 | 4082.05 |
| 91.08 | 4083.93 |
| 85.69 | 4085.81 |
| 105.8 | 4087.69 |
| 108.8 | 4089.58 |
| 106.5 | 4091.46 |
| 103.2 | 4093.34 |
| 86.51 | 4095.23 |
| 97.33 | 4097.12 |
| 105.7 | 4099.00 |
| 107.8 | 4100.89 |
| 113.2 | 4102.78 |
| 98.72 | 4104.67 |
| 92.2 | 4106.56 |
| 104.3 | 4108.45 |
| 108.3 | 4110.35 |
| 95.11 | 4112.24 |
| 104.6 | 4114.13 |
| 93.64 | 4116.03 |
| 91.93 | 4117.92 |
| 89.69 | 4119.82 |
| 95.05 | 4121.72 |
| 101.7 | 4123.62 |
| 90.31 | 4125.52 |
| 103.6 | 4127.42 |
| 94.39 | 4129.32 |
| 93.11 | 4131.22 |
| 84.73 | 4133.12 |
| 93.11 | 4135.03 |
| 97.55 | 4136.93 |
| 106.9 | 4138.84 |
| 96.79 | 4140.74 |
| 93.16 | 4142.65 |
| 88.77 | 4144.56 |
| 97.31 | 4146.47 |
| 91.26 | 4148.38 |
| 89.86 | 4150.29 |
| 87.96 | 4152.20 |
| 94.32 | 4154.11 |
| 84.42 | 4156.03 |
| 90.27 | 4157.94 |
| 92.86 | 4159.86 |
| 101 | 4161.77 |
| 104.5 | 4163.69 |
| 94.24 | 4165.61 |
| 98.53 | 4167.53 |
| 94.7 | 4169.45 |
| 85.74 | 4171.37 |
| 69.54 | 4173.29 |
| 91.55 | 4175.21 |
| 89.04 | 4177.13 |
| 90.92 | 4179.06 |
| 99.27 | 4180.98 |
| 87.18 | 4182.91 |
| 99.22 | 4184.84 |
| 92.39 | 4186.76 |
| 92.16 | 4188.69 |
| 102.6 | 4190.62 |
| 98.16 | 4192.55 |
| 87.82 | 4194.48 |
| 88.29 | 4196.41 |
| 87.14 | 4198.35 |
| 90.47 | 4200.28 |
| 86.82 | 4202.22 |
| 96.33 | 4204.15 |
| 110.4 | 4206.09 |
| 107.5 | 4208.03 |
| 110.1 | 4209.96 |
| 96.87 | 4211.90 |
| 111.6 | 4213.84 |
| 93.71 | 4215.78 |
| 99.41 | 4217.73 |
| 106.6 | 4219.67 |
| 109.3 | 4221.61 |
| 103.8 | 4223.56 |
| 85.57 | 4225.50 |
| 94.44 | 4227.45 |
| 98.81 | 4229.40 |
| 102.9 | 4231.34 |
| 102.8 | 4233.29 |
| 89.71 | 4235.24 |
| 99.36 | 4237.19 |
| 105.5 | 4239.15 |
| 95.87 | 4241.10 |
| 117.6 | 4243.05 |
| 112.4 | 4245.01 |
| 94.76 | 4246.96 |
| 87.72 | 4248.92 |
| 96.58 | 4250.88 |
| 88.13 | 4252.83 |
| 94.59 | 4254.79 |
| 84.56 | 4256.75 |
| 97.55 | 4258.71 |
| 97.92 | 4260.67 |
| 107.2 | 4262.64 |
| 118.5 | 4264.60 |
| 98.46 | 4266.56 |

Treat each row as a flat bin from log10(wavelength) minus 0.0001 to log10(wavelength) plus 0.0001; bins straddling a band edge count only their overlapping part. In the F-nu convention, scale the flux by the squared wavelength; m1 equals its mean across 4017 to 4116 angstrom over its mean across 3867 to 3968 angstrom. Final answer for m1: 1.58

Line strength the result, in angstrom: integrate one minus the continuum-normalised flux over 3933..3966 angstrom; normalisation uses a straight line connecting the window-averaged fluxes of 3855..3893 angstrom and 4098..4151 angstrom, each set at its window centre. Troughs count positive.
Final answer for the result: 9.86 angstrom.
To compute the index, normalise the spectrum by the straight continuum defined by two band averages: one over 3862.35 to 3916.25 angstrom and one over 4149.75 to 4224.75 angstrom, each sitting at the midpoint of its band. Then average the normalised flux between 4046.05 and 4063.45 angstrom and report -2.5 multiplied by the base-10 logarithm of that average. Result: -0.134 mag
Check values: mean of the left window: 77.1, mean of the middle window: 98.7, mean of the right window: 95.3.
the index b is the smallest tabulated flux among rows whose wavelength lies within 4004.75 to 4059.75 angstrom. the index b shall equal 66.47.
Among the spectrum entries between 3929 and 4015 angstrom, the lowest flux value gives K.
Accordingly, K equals 5.439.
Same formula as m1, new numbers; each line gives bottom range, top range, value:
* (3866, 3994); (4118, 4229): 1.55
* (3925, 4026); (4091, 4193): 1.40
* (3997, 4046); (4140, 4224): 1.10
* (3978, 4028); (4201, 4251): 1.21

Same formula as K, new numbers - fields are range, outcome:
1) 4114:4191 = 69.54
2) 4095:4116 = 86.51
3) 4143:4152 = 88.77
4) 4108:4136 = 84.73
